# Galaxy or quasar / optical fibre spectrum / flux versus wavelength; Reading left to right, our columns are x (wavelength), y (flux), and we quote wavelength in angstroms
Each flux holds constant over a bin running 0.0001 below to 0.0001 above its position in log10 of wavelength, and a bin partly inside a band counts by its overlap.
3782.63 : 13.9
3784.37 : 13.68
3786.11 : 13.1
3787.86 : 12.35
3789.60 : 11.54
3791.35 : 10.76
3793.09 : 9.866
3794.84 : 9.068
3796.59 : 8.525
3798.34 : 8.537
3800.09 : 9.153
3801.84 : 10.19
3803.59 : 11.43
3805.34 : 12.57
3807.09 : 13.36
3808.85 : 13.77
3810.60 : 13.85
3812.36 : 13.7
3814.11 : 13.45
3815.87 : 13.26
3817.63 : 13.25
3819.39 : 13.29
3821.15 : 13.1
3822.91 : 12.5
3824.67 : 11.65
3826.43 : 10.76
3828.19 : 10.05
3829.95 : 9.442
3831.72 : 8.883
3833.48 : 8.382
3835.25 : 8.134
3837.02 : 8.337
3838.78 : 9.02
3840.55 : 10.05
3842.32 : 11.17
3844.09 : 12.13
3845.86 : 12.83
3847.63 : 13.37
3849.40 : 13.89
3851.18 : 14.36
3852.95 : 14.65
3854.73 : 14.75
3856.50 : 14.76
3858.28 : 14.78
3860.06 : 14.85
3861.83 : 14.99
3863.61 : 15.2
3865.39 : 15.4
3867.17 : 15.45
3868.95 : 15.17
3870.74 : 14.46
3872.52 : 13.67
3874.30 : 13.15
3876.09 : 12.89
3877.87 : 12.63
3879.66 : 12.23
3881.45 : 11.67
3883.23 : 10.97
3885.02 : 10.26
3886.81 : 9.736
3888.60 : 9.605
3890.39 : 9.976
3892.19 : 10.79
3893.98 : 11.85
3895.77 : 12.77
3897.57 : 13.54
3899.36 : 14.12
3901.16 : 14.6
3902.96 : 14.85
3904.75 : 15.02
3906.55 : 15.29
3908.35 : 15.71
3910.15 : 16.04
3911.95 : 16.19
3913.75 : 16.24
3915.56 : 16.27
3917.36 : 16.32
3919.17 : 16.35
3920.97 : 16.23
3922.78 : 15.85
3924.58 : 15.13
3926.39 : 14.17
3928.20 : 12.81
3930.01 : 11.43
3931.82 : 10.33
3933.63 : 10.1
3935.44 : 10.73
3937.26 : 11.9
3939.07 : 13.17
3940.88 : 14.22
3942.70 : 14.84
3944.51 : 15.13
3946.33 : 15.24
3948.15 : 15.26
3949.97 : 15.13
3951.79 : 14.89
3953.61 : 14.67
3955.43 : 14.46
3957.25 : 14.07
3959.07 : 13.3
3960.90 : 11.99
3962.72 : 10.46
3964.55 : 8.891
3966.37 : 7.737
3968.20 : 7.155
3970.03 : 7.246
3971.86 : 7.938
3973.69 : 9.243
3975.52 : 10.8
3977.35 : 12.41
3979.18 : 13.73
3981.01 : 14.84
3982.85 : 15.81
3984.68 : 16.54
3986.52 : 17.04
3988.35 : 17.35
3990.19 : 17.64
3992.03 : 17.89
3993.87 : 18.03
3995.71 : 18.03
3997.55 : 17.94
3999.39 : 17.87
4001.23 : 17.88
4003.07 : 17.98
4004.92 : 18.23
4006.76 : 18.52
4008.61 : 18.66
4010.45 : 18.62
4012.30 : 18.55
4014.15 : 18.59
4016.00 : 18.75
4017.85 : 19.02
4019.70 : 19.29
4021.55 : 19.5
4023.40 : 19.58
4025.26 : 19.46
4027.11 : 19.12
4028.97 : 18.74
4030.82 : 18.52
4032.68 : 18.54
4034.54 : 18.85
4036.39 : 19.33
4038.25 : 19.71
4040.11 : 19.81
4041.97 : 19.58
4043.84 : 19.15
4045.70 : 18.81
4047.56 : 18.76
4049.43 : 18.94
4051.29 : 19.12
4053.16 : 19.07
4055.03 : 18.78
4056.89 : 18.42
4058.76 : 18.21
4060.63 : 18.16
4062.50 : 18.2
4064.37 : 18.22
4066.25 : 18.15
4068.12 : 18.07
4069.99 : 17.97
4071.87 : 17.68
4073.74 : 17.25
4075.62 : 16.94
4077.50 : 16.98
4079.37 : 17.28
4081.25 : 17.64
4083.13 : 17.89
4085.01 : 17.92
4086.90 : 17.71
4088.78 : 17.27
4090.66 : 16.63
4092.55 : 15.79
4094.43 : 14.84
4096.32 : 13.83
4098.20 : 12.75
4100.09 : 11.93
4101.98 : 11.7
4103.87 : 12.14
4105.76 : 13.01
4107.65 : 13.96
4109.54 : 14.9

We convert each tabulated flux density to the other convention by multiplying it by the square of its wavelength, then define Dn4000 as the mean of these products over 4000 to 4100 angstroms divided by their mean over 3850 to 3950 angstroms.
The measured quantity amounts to 1.41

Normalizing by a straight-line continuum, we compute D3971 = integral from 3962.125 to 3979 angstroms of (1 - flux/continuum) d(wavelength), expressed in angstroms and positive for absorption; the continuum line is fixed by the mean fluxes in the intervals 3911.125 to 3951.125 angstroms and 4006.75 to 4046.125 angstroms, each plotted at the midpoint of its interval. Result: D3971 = 7.2 angstroms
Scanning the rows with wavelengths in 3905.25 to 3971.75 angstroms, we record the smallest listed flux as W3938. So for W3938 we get 7.155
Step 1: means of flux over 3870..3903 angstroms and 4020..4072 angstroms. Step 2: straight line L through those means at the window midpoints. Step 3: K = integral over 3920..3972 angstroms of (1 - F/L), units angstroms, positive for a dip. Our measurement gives 6.97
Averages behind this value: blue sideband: 12.2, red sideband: 18.8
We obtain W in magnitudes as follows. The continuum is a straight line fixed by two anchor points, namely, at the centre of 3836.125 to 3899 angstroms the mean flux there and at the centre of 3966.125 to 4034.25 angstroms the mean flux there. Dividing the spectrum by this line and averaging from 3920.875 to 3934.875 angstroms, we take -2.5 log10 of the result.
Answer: 0.11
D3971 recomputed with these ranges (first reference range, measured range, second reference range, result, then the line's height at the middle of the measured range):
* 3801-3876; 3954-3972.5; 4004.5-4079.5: 6.6 angstroms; 16.3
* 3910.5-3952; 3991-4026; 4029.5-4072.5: -2.9 angstroms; 17.1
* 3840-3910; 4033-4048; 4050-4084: -1.6 angstroms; 17.4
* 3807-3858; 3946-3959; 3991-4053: 1.3 angstroms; 16.3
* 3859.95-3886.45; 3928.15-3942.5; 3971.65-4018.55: 3.0 angstroms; 15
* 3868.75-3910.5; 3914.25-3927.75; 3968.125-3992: -2.7 angstroms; 13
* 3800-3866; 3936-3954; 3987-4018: 2.0 angstroms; 16.2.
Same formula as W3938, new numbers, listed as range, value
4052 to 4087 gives 16.94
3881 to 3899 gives 9.605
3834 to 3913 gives 8.134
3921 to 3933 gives 10.33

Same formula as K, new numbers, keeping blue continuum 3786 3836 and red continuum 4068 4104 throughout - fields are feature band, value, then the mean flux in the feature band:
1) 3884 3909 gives 0.2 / 12.7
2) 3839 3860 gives -2.3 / 13.3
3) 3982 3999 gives -3.5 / 17.4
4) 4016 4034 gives -4.9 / 19.1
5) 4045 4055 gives -2.3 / 18.9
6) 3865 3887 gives -1.0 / 12.9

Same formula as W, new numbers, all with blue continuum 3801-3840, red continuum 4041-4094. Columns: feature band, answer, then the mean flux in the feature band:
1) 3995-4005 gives -0.11 mag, 18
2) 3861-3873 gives -0.18 mag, 14.9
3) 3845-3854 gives -0.13 mag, 13.8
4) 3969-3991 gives 0.18 mag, 13.3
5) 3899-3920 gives -0.13 mag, 15.6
